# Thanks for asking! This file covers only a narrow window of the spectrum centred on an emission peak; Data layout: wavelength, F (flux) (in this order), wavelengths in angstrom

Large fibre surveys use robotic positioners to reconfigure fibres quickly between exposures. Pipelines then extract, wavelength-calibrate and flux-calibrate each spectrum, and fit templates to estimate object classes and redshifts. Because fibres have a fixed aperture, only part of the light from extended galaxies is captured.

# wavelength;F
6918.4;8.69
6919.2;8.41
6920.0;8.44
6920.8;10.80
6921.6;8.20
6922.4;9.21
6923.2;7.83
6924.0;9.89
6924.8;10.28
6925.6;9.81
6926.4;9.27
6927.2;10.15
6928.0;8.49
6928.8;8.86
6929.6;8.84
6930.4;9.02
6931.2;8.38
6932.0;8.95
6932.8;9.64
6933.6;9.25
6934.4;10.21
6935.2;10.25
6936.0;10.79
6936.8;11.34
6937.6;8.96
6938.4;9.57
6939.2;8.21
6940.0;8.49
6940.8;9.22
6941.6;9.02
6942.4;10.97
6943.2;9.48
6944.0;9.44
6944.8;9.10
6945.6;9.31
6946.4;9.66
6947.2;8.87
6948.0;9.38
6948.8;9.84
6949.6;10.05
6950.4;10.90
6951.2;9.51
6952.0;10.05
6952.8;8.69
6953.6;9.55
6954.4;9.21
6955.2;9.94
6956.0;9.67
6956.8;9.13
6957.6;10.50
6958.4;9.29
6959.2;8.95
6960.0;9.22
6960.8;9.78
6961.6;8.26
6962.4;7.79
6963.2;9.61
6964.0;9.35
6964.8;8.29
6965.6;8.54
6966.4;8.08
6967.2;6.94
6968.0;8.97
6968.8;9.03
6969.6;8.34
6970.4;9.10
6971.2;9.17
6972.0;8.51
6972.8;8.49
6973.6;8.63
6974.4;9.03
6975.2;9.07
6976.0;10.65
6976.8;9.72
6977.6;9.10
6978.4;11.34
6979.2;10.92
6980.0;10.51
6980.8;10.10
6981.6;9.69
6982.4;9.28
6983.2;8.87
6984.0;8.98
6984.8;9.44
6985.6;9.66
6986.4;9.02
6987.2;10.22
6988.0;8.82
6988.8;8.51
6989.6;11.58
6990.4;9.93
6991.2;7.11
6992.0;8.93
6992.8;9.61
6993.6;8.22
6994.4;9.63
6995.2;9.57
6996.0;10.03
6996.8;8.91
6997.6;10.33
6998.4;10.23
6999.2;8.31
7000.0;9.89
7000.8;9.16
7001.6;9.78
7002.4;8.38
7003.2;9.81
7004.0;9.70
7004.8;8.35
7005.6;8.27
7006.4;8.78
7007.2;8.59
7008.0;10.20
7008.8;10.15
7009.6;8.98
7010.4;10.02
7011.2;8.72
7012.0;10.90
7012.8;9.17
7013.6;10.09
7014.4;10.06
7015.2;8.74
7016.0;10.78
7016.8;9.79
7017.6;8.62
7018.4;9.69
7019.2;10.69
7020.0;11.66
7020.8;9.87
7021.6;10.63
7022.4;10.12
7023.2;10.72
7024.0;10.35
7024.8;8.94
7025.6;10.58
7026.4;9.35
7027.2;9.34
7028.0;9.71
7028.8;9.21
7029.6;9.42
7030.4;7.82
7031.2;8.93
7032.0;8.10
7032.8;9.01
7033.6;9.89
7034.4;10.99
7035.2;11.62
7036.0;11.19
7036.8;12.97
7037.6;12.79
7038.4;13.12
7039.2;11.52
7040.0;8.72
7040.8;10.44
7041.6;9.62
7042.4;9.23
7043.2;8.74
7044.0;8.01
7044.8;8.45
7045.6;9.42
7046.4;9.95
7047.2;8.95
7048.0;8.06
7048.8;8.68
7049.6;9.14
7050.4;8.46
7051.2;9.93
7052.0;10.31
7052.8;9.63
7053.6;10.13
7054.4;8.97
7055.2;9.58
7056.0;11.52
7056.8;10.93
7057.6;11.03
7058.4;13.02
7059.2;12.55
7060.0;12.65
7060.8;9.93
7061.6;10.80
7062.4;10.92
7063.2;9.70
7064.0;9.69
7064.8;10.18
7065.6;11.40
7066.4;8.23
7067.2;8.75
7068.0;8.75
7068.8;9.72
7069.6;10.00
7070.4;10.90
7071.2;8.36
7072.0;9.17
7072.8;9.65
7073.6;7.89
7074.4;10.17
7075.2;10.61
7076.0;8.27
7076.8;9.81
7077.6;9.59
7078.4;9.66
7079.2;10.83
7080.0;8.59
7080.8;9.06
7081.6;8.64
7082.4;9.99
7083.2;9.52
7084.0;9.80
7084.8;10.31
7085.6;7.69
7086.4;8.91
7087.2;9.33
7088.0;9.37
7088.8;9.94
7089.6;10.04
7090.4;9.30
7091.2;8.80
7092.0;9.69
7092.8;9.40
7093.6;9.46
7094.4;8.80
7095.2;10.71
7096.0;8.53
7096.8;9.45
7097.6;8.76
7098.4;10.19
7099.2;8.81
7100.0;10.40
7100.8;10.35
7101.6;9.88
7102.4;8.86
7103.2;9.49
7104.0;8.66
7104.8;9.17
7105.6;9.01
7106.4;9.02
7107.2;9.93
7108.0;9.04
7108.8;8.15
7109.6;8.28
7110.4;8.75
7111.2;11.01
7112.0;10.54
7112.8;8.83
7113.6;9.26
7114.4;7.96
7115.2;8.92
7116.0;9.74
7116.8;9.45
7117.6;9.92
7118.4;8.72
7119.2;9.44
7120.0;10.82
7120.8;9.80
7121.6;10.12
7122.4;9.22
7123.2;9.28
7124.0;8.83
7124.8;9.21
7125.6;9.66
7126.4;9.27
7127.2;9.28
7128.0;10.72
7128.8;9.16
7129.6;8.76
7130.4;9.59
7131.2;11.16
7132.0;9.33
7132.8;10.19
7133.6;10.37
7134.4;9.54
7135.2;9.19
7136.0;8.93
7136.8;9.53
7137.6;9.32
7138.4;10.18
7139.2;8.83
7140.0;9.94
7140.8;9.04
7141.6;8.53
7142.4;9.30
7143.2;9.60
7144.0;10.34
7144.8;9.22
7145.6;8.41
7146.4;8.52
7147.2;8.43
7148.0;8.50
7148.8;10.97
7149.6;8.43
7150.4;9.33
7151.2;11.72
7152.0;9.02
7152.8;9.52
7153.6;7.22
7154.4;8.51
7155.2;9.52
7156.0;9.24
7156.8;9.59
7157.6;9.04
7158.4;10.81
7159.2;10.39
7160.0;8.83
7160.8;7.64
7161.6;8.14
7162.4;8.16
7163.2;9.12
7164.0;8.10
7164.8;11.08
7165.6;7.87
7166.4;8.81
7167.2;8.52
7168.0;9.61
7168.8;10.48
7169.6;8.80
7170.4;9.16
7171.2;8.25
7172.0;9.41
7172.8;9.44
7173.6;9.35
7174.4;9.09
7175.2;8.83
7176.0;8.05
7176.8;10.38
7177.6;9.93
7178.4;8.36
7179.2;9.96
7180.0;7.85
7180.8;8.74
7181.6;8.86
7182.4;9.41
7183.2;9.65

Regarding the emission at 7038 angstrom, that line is Halpha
